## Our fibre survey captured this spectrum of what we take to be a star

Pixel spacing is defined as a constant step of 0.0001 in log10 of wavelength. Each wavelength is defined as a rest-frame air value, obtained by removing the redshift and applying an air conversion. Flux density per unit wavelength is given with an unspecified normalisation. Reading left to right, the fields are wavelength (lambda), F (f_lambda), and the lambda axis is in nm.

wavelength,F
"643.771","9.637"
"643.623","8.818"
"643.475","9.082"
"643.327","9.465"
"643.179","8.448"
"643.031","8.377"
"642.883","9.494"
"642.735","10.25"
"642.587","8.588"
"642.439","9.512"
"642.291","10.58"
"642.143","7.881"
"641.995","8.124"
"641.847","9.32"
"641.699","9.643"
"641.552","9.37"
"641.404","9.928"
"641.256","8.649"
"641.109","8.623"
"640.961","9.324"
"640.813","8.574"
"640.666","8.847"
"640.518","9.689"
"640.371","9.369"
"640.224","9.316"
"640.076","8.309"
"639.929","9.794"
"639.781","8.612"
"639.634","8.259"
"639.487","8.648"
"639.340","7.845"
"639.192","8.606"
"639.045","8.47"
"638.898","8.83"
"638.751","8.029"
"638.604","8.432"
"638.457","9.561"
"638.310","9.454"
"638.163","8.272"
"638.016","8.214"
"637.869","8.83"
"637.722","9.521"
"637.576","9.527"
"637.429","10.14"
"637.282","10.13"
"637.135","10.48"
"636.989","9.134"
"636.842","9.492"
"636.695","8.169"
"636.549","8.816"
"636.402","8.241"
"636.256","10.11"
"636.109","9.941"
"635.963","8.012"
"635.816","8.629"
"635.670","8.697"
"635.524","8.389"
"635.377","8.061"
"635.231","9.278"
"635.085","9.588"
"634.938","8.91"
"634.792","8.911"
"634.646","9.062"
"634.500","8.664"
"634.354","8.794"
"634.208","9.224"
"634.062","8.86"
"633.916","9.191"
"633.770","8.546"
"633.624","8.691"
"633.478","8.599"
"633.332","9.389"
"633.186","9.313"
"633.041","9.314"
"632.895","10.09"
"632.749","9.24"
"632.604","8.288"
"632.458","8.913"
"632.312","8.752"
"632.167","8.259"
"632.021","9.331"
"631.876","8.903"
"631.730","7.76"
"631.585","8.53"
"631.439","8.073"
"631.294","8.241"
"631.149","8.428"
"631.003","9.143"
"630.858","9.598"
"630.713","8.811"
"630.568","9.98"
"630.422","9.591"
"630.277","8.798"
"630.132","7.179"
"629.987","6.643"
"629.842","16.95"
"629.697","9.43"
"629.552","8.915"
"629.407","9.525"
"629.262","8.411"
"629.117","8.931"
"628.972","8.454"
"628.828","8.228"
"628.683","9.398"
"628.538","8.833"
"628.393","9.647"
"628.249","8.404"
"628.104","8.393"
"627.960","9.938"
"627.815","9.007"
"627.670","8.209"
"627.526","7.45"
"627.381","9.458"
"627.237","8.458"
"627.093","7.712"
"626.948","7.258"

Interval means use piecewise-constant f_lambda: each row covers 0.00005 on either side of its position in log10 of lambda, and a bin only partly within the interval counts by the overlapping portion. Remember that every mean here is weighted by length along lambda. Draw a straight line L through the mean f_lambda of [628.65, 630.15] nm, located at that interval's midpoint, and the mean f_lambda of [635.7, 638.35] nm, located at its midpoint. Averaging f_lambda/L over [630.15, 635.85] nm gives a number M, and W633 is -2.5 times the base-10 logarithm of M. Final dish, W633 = 0.05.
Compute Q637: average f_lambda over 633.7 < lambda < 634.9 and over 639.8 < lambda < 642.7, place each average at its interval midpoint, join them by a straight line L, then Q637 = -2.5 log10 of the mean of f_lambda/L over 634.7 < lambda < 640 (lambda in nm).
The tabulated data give 0.01 mag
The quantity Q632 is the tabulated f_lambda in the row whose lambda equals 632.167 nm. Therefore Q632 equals 8.259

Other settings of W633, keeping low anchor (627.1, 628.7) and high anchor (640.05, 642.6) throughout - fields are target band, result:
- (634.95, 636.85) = 0.01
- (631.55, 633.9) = 0.00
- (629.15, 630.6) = -0.08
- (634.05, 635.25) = -0.01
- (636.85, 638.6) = -0.04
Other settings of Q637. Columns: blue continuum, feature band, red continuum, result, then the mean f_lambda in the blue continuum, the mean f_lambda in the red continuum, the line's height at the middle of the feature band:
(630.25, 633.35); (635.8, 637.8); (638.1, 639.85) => -0.08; 8.94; 8.59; 8.69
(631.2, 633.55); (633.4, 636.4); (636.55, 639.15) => 0.01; 8.81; 9.09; 8.94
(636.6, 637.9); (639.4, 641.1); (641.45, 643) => 0.05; 9.51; 9.26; 9.36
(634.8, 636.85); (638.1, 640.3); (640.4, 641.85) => 0.05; 8.86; 9.2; 9.08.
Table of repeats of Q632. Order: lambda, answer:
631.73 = 7.76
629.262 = 8.411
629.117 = 8.931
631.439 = 8.073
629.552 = 8.915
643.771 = 9.637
